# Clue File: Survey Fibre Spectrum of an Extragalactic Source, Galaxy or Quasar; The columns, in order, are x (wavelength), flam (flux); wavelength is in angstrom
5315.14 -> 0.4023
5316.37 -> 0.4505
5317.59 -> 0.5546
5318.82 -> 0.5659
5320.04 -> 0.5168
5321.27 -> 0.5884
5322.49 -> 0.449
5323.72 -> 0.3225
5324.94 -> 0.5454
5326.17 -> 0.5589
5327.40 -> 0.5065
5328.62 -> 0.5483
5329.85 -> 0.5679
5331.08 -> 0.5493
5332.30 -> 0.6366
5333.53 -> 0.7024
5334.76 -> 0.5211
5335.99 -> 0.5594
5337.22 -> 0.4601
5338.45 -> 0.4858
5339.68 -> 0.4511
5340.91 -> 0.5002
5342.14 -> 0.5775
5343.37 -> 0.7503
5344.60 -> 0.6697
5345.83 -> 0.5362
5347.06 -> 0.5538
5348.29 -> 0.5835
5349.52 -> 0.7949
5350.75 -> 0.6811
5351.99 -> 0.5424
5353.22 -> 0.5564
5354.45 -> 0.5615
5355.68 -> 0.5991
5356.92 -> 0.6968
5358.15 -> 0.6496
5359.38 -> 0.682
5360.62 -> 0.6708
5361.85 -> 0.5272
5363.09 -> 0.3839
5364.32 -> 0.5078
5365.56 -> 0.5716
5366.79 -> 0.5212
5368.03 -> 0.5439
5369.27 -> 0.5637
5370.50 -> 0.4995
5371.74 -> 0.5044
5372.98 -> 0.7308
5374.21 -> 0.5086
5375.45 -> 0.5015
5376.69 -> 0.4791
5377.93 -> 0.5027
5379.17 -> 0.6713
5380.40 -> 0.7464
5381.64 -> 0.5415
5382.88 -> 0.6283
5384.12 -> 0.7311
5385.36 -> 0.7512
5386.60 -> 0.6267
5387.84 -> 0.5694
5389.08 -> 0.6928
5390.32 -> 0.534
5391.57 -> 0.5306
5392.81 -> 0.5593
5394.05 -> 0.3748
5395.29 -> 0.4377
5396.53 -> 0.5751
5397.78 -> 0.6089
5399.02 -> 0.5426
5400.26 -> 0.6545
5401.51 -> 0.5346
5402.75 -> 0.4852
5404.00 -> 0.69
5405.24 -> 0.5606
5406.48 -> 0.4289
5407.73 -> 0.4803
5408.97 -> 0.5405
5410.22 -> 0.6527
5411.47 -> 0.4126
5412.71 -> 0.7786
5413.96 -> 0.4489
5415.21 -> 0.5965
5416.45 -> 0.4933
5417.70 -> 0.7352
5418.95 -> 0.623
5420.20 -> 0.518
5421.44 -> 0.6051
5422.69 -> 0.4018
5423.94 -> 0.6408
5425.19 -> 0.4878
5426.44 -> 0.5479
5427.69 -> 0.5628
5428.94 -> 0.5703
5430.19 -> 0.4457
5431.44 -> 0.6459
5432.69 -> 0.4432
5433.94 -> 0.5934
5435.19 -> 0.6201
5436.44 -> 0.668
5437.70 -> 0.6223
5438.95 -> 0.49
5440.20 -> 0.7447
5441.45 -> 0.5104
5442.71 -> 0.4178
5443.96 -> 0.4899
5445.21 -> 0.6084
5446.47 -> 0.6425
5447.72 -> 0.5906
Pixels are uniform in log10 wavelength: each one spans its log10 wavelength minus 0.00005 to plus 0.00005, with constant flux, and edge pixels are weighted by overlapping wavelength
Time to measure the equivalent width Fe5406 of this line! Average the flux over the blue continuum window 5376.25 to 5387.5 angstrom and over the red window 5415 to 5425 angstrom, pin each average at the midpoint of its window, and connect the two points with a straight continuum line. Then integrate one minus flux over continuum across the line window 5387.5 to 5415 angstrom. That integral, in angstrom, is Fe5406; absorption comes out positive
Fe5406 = 2.3 angstrom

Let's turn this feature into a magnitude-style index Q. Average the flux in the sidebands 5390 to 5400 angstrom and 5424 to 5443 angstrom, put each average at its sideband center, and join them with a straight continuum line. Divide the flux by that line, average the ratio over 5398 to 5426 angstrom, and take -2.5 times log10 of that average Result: -0.037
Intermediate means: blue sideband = 0.525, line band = 0.56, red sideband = 0.563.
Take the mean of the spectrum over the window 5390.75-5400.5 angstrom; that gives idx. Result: 0.531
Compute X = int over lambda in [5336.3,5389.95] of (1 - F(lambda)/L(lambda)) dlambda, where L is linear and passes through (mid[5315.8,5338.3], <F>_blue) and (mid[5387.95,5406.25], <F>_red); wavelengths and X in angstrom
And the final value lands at -4.4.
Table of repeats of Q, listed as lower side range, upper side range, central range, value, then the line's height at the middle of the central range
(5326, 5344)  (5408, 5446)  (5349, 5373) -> -0.05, 0.56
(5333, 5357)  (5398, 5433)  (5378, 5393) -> -0.11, 0.569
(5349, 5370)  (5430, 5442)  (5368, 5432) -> 0.04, 0.587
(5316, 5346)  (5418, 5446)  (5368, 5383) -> -0.04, 0.551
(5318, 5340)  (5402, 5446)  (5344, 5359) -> -0.15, 0.538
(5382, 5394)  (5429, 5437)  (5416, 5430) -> 0.04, 0.578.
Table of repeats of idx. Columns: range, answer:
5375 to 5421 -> 0.574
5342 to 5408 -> 0.582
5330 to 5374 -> 0.58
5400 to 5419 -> 0.566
